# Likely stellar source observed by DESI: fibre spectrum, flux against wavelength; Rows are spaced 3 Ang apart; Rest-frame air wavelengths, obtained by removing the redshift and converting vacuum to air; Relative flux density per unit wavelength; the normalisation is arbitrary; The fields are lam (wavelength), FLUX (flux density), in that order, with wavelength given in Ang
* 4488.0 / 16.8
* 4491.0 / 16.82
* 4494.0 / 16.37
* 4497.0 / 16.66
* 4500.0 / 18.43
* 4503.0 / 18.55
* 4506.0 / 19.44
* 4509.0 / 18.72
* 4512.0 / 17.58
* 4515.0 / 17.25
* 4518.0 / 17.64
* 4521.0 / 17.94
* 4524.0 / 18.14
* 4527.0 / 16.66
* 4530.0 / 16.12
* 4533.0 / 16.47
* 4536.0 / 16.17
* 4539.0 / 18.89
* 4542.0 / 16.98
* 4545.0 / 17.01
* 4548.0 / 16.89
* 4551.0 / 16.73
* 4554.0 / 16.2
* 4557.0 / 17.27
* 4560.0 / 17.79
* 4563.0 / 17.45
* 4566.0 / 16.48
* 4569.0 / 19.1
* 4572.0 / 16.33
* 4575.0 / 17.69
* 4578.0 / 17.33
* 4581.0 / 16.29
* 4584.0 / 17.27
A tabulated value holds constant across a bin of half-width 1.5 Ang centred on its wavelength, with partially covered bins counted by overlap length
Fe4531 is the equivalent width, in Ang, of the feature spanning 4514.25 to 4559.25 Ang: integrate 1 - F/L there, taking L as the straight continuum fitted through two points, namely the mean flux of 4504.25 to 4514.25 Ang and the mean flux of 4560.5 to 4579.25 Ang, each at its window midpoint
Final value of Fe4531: 2.2 Ang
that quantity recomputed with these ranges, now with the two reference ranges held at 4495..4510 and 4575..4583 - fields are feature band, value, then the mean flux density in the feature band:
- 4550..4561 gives 0.27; 17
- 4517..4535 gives 0.78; 17.1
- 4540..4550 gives 0.30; 17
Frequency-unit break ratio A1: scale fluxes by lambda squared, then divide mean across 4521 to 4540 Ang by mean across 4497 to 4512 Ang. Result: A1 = 0.9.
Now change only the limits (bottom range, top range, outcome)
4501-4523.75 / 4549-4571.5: 0.97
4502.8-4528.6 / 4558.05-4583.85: 0.99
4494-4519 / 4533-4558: 0.96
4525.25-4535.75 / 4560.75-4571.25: 1.09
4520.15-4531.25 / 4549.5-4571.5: 1.02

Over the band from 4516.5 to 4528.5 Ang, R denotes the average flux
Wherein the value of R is 17.6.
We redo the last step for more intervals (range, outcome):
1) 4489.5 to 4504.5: 17.4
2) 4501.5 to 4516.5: 18.3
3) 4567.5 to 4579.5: 17.6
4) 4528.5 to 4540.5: 16.9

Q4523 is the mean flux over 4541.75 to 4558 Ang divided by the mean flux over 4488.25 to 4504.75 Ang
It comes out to 1.0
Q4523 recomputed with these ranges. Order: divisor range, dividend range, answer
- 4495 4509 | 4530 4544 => 0.93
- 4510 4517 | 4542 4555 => 0.96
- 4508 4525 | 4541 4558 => 0.94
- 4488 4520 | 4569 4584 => 0.97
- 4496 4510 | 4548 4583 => 0.93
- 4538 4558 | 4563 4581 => 1.01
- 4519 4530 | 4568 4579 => 1.01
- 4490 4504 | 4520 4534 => 0.98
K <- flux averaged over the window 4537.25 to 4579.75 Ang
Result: 17.3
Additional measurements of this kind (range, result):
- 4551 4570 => 17.3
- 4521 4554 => 17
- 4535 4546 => 17.3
